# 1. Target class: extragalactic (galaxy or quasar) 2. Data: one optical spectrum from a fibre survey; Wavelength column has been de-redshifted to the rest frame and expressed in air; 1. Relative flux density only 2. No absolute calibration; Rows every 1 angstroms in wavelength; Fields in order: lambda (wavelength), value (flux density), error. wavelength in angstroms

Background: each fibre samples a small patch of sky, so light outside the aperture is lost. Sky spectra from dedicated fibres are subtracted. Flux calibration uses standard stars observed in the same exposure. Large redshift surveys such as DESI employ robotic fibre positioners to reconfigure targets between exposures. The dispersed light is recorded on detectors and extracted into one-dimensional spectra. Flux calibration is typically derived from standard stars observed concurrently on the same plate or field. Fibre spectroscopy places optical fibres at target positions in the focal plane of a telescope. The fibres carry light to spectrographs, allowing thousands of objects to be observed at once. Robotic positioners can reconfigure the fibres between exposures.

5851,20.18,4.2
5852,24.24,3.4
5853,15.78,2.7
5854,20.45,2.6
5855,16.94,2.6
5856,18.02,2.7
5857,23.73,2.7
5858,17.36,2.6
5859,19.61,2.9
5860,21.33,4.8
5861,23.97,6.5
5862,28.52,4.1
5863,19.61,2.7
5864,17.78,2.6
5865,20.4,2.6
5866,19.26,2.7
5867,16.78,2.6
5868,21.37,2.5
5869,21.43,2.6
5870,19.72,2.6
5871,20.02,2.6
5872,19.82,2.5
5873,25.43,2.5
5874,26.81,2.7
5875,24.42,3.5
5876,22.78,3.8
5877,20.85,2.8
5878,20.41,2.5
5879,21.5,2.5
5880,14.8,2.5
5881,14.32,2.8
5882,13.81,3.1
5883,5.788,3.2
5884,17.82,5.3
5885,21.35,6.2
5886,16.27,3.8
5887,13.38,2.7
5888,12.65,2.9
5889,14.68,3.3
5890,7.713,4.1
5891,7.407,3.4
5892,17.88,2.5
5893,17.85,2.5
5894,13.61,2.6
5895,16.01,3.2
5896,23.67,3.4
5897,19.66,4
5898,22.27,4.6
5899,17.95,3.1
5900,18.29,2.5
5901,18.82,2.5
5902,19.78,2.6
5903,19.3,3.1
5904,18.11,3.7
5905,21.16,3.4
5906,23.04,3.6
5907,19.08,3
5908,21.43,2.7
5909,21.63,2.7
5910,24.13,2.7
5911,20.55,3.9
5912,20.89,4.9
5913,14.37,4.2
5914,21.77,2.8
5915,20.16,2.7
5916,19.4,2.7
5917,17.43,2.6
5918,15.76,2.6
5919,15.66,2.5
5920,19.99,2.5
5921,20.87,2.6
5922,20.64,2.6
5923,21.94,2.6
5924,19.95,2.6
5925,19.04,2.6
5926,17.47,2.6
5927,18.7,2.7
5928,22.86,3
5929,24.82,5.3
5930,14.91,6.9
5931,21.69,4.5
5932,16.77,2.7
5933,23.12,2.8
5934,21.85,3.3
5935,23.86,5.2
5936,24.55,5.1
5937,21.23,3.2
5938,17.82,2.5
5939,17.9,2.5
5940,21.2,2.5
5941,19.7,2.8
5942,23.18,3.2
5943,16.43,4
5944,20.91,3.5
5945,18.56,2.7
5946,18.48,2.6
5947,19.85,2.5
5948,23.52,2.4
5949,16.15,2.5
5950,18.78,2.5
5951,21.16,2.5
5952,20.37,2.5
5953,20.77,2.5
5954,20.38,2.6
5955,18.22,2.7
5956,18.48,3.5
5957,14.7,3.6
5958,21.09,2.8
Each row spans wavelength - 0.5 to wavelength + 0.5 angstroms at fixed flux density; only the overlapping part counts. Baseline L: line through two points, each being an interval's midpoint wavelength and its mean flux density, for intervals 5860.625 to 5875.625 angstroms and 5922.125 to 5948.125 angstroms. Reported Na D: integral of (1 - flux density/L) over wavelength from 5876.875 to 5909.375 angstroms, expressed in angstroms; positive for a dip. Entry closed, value 6.0 angstroms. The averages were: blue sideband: 21.7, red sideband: 20.4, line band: 17.3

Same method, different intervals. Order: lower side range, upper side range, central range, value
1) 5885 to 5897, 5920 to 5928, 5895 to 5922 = -3.3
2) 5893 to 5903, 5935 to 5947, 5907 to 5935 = -0.6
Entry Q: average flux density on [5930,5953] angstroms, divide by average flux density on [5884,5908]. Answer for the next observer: 1.2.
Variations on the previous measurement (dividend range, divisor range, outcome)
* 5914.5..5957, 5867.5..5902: 1.10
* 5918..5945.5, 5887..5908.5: 1.15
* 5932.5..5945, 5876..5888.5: 1.28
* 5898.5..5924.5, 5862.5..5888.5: 1.05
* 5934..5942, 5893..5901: 1.13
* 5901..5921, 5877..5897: 1.26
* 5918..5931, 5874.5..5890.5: 1.20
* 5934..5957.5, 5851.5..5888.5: 1.02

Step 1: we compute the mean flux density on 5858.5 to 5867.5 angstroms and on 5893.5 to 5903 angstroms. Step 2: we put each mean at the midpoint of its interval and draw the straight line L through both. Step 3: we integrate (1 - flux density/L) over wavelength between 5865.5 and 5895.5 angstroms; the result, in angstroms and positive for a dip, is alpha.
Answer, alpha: 3.6 angstroms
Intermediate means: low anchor 20.8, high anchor 18.9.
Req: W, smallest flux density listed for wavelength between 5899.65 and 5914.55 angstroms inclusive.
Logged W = 14.37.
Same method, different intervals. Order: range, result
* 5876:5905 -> 5.788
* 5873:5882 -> 13.81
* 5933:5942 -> 17.82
